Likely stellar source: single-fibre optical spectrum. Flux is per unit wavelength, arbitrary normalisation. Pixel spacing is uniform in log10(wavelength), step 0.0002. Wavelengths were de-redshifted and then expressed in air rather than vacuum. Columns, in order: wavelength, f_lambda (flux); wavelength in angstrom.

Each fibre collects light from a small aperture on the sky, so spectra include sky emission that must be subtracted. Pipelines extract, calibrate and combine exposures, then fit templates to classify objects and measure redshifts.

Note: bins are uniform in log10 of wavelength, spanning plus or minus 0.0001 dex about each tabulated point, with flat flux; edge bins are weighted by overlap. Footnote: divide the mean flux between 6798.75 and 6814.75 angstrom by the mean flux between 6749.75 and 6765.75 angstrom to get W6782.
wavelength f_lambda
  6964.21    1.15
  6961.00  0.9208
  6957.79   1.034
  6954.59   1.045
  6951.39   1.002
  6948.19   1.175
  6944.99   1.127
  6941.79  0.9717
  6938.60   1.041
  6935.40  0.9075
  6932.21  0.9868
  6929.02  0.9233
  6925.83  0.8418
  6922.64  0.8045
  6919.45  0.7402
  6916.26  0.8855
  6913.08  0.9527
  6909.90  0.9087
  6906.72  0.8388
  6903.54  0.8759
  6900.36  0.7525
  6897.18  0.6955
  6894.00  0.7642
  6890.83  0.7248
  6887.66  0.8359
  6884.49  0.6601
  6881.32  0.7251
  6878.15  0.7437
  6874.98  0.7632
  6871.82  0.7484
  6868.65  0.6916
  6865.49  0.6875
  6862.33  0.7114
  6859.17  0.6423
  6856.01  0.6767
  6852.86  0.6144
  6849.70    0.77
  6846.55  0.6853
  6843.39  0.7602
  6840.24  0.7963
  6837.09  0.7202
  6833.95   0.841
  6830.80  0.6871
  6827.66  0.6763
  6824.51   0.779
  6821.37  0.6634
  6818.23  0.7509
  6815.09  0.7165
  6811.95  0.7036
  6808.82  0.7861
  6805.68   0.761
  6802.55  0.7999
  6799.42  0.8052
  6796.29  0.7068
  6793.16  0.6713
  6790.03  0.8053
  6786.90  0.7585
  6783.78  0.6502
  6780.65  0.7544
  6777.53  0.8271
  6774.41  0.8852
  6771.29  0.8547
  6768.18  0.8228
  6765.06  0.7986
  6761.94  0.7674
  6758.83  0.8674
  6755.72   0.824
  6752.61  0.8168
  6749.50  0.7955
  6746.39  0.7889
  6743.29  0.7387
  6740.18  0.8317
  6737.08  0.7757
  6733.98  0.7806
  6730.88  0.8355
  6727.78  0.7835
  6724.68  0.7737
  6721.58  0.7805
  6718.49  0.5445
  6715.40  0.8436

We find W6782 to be 0.94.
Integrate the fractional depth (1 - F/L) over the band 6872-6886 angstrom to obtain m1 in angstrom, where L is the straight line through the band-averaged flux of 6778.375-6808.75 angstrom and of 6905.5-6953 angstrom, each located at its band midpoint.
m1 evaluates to 2.3 angstrom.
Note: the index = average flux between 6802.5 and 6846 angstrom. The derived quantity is 0.742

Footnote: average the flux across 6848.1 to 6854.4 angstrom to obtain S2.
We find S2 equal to 0.692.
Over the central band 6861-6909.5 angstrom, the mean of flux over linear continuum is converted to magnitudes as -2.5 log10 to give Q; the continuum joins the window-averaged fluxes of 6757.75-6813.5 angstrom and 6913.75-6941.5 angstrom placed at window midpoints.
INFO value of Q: 0.15 mag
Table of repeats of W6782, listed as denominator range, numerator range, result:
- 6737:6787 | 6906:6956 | 1.19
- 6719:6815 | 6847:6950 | 1.05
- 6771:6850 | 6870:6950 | 1.14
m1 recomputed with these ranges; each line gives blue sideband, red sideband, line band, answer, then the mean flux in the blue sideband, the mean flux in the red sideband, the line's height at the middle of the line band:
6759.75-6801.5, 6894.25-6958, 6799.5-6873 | 9.33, 0.779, 0.92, 0.833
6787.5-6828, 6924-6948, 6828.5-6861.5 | 3.77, 0.743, 0.982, 0.812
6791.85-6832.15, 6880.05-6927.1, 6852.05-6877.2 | 2.48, 0.732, 0.801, 0.771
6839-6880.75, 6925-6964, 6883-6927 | 3.26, 0.714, 1.01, 0.87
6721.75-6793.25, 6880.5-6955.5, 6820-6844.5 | 2.78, 0.794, 0.883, 0.835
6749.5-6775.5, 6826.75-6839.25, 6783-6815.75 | 1.45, 0.827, 0.738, 0.78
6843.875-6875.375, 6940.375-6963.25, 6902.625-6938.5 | 1.55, 0.699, 1.04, 0.926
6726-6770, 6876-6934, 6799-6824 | 1.86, 0.802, 0.814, 0.807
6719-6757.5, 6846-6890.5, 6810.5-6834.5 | 0.52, 0.788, 0.712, 0.739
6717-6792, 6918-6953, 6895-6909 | 1.97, 0.785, 0.958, 0.926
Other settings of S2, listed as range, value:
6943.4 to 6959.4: 1.08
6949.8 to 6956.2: 1.02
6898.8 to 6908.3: 0.822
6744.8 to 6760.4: 0.819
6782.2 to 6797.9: 0.718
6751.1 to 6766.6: 0.815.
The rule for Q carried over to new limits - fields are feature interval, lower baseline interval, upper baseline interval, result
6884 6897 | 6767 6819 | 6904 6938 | 0.15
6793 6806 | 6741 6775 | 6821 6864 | 0.01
